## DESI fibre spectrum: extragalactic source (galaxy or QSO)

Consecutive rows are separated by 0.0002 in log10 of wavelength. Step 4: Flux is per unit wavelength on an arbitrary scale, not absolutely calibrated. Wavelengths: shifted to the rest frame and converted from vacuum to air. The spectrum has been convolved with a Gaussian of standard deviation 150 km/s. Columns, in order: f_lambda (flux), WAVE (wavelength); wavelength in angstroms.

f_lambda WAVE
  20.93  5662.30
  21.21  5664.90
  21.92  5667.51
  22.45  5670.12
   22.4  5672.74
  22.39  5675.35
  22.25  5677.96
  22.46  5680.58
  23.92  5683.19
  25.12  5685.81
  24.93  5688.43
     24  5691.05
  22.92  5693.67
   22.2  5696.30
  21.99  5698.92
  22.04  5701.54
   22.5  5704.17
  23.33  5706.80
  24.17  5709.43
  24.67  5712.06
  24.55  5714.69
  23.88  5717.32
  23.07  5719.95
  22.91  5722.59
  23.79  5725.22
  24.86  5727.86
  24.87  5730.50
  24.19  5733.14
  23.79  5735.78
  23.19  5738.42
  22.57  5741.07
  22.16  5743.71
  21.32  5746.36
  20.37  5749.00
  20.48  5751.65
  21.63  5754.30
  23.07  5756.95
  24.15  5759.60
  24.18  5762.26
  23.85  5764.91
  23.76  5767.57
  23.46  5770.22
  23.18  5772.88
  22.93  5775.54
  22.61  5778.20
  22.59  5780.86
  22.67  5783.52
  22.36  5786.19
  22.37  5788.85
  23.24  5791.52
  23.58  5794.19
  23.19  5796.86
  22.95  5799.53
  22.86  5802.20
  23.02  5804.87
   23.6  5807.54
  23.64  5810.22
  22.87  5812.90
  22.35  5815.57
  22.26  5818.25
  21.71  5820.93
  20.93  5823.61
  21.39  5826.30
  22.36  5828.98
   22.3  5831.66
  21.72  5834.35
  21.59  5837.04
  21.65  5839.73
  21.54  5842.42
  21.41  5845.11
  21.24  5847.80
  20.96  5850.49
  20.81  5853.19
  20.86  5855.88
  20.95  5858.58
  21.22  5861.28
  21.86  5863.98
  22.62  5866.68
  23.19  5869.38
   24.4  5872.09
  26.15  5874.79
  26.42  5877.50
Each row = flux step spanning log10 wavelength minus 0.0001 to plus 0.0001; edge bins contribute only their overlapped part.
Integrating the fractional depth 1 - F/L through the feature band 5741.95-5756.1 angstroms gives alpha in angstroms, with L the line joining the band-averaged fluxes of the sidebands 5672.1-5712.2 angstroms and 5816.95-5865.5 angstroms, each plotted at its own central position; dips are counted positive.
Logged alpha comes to 0.8 angstroms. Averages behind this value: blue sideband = 23.2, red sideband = 21.5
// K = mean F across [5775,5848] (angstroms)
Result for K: 22.4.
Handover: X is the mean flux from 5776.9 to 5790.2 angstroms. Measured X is 22.5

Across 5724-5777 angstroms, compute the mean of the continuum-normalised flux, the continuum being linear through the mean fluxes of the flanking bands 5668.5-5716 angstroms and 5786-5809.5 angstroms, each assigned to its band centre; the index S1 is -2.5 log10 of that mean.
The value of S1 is 0.00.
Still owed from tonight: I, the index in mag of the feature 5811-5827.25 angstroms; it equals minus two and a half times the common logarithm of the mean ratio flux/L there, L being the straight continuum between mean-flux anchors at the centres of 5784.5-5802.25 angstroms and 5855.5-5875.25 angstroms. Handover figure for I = 0.04 mag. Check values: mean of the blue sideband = 22.9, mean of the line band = 22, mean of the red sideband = 22.6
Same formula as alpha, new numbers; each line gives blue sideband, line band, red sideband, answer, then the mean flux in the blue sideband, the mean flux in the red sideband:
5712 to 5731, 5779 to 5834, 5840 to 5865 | -1.0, 24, 21.2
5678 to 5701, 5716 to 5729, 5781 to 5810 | -0.3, 23.3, 23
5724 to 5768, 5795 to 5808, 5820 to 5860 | -0.6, 23.1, 21.4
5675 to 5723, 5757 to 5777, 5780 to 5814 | -0.4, 23.4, 23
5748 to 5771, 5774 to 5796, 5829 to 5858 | -0.4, 22.8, 21.4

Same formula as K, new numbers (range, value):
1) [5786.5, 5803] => 23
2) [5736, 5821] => 22.8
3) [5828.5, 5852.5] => 21.6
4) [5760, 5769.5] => 23.9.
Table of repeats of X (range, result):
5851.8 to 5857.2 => 20.8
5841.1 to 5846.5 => 21.5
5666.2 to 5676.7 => 22.3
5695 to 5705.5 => 22.2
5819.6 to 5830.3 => 21.6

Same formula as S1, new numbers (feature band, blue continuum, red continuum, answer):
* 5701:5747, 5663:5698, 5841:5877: -0.036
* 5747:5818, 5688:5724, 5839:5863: -0.032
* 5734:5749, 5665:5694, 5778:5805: 0.024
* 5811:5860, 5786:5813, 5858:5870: 0.041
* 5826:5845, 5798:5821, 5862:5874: 0.057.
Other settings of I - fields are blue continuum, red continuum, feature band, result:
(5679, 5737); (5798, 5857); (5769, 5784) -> -0.010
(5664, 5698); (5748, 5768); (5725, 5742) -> -0.054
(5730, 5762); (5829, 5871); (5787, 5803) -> -0.041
